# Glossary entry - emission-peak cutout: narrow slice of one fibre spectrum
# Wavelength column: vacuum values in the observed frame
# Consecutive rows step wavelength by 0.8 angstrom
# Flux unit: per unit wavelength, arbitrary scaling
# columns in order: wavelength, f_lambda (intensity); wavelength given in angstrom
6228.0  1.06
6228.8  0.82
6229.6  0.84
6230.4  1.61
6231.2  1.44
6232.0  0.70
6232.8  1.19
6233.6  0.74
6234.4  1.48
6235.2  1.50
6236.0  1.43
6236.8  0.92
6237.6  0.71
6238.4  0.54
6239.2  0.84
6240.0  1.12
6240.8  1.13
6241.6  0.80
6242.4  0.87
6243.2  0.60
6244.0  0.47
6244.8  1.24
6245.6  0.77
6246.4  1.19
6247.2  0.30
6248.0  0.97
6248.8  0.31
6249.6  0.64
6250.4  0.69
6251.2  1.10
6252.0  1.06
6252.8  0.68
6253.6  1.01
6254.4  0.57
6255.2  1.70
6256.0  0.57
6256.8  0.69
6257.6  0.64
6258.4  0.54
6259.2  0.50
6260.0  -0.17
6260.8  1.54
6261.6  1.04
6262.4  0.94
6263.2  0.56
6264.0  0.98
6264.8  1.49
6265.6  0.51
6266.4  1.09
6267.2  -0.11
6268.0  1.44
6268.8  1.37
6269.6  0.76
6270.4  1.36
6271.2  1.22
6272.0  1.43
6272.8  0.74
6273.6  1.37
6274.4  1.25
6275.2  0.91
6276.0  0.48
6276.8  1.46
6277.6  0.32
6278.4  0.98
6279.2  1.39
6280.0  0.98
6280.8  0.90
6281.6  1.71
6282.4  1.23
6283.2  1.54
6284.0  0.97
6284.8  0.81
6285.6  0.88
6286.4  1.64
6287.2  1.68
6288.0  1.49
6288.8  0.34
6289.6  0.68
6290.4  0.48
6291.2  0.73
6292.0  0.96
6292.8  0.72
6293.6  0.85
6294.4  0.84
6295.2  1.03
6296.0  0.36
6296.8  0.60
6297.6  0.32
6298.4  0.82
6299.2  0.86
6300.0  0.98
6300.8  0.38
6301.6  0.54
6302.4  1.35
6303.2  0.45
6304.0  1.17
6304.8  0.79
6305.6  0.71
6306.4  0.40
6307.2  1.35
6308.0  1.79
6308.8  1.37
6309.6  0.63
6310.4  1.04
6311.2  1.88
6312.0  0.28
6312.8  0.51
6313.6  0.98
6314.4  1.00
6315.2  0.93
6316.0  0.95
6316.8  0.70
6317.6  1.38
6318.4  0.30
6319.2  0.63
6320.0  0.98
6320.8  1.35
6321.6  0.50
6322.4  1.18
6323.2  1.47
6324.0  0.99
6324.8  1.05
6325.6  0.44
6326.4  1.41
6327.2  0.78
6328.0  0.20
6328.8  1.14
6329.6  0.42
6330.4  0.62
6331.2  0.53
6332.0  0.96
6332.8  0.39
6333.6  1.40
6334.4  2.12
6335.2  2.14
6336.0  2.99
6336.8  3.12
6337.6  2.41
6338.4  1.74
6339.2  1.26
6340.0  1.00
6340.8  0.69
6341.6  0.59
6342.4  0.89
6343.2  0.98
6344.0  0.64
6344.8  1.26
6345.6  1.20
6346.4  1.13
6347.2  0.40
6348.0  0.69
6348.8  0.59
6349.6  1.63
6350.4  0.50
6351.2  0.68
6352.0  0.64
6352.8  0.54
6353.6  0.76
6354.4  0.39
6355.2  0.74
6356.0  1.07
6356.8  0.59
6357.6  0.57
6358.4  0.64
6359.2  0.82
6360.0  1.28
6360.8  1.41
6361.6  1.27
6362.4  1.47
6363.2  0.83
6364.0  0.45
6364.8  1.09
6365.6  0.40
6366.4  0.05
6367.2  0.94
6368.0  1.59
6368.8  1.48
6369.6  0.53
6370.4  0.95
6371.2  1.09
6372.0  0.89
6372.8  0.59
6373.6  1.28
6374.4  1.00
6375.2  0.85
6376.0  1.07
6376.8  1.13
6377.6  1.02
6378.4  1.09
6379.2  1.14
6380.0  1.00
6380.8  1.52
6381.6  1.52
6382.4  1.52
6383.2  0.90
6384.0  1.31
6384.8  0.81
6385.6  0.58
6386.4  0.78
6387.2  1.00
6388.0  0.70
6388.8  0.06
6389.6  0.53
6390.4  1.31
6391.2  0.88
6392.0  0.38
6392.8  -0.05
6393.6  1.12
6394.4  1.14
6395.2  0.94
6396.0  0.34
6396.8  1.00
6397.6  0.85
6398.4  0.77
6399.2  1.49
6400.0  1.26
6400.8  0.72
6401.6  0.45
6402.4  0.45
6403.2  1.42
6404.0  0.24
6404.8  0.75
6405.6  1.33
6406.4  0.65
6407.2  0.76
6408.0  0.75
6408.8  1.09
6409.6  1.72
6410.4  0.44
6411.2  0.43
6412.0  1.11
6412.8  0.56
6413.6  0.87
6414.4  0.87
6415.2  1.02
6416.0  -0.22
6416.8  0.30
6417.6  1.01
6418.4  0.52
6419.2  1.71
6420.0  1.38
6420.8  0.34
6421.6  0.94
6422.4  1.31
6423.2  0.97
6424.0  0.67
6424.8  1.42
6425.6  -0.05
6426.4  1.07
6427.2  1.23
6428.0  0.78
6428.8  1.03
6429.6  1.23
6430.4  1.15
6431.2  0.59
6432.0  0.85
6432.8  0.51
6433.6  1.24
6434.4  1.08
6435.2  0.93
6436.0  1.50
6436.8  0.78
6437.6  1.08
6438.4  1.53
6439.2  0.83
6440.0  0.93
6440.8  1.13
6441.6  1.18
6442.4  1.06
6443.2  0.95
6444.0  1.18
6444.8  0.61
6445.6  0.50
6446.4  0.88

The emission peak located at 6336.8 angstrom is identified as H-beta 4861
